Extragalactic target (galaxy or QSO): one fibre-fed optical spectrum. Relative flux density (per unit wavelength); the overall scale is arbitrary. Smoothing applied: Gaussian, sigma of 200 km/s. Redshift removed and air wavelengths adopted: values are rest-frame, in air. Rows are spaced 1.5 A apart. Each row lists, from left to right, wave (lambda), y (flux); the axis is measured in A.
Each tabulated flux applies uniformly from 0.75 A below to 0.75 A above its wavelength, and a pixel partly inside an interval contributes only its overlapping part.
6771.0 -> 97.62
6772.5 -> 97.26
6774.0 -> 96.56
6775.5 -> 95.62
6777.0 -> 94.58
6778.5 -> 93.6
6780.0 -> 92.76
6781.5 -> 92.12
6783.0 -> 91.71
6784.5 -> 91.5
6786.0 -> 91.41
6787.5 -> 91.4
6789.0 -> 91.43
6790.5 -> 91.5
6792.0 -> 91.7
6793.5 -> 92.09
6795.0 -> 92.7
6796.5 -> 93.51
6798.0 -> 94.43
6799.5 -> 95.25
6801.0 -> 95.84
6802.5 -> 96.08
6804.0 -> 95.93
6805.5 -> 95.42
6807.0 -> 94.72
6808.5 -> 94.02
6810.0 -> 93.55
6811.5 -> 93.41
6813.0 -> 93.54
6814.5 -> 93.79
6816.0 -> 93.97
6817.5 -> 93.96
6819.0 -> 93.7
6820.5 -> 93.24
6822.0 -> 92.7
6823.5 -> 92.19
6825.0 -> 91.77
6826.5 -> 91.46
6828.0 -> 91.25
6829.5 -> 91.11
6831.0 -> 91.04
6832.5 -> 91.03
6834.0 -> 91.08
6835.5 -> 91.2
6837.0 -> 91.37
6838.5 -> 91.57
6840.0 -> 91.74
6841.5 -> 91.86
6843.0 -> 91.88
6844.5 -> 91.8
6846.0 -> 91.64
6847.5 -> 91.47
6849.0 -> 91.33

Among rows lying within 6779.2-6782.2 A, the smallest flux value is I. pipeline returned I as 92.12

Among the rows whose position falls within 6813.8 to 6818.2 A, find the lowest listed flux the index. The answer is 93.79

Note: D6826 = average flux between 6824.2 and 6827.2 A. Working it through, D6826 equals 91.6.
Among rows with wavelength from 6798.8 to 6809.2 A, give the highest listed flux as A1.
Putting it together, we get 96.08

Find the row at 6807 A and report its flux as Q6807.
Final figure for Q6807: 94.72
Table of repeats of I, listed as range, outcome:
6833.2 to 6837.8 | 91.08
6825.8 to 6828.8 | 91.25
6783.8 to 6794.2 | 91.4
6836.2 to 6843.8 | 91.37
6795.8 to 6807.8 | 93.51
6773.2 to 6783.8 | 91.71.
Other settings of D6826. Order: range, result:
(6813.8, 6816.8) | 93.9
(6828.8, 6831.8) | 91.1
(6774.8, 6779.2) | 94.6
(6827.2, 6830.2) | 91.2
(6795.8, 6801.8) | 94.8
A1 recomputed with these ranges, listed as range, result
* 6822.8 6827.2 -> 92.19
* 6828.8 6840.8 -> 91.74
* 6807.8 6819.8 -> 94.02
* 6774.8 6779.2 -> 95.62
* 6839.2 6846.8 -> 91.88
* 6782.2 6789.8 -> 91.71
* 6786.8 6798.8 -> 94.43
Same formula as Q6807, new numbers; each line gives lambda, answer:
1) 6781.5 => 92.12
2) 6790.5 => 91.5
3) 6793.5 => 92.09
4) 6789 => 91.43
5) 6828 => 91.25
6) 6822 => 92.7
